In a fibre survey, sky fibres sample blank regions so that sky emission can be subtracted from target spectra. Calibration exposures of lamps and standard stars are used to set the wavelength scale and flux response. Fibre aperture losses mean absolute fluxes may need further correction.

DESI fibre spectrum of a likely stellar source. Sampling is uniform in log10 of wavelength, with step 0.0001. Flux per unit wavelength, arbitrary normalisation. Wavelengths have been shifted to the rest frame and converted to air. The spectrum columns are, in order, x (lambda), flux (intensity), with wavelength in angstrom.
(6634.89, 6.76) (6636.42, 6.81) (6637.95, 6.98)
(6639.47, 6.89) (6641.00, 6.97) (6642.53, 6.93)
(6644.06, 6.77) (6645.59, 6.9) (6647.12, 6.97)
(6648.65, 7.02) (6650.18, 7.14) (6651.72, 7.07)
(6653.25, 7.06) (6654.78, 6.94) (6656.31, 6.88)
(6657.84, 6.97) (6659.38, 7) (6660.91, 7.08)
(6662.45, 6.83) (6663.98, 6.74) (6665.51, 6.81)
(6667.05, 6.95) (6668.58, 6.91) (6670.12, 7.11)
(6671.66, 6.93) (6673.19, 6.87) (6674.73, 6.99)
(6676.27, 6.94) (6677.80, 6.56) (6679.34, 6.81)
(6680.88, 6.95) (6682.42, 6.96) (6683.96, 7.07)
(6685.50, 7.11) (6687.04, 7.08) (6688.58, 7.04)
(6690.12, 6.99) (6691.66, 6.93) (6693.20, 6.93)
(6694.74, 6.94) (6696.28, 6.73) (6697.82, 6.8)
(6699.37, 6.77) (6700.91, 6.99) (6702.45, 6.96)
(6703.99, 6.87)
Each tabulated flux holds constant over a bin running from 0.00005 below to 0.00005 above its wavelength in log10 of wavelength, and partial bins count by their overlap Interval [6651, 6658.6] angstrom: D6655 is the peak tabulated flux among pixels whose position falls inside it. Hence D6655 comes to 7.07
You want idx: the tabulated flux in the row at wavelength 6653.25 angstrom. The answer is 7.06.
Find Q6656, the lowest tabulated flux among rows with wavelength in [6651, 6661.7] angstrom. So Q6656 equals 6.88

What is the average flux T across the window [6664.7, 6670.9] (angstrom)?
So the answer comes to 6.94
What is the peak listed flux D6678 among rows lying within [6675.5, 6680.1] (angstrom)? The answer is 6.94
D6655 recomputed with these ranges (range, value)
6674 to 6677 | 6.99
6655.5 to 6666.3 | 7.08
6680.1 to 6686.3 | 7.11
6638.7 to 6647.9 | 6.97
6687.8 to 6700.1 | 7.04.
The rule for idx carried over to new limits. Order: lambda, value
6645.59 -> 6.9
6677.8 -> 6.56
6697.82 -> 6.8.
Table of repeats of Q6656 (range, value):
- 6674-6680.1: 6.56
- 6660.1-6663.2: 6.83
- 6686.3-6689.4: 7.04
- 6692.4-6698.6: 6.73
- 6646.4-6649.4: 6.97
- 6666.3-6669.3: 6.91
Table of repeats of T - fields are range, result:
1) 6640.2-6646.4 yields 6.89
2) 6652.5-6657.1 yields 6.97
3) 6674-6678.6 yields 6.83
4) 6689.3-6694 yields 6.96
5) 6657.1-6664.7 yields 6.92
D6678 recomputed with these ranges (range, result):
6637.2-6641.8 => 6.98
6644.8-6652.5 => 7.14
